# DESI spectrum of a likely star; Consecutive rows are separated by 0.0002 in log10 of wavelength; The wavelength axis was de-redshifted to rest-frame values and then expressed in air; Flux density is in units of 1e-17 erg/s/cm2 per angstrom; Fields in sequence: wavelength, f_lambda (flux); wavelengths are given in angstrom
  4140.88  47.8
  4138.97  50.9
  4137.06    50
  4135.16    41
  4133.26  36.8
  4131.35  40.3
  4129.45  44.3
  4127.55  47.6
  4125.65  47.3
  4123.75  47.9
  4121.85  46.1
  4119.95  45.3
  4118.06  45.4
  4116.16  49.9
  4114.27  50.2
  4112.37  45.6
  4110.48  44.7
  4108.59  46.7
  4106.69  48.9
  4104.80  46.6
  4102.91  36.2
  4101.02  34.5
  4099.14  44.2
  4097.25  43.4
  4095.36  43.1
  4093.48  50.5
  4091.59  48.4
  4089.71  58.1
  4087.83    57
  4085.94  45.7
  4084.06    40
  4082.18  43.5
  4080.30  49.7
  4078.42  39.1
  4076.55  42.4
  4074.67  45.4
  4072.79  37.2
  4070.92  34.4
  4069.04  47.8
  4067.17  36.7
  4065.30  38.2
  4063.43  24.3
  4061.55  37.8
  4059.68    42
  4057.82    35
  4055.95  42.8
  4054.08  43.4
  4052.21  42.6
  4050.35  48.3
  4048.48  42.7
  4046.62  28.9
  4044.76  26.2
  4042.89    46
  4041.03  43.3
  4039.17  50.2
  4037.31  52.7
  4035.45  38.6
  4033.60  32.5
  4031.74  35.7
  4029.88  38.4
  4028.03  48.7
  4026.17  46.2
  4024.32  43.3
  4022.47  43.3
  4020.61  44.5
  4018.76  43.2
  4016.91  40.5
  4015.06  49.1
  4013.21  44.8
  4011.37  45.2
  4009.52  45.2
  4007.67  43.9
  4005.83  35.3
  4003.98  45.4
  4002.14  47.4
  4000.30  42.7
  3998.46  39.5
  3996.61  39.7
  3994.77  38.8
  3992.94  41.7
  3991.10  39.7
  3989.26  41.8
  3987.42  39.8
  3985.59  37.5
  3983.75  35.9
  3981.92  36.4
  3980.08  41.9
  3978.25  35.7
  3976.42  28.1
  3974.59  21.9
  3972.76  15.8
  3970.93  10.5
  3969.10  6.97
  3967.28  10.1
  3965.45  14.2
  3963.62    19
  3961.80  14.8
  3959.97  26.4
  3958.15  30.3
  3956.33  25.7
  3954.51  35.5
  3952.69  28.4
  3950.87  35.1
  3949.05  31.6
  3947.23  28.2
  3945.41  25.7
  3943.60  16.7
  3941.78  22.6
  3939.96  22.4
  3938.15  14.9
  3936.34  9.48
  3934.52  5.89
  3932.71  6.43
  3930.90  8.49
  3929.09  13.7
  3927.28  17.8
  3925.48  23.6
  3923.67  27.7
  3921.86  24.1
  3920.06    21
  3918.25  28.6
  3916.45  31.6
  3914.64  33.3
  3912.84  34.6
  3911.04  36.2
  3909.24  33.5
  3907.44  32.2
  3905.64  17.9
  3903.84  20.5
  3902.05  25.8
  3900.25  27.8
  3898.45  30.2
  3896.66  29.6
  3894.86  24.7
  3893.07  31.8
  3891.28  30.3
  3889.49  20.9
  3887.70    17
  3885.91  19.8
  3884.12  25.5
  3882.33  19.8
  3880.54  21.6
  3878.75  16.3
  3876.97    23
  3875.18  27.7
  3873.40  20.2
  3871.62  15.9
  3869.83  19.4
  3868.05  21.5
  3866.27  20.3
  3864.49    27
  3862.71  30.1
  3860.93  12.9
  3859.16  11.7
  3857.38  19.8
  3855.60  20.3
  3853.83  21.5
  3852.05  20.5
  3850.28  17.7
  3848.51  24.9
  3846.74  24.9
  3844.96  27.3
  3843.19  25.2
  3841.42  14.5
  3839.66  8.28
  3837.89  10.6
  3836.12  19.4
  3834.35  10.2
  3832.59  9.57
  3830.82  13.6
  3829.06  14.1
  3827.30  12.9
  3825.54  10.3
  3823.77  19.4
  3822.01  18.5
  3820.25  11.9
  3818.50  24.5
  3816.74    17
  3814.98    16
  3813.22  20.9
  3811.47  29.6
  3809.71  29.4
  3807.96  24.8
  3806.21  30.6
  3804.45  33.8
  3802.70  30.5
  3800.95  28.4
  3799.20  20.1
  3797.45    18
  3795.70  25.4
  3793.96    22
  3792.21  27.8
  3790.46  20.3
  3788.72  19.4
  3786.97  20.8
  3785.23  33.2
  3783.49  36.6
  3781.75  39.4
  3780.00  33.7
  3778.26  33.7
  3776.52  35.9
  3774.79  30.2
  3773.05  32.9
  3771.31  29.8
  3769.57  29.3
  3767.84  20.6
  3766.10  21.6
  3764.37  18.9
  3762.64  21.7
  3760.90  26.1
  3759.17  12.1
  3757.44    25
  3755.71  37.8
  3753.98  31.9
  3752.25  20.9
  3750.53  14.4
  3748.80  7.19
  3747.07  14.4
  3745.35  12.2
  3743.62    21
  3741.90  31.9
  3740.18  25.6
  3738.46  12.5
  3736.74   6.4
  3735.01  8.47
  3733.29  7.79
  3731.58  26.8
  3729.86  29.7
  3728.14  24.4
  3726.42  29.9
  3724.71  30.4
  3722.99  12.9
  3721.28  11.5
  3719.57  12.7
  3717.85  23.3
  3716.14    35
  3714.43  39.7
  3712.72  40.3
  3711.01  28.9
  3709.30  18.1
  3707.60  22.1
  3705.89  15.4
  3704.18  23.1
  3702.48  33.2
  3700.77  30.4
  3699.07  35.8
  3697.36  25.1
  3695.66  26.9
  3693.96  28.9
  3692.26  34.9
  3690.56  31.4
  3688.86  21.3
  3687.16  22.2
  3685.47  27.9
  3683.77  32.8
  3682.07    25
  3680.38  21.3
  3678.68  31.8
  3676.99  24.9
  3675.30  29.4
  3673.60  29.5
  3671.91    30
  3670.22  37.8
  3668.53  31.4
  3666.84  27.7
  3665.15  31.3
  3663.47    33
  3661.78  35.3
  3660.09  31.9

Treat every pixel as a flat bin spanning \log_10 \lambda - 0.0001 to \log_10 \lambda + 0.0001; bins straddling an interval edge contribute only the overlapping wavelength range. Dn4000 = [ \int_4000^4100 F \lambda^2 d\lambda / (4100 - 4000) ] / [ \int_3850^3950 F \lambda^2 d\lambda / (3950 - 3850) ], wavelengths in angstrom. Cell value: 2.0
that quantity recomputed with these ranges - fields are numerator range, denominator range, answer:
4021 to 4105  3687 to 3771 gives 2.14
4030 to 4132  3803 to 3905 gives 2.30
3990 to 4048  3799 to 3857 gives 2.31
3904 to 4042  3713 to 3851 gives 1.56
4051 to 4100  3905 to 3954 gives 1.96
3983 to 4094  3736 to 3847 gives 2.15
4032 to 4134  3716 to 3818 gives 2.13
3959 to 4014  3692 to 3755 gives 1.65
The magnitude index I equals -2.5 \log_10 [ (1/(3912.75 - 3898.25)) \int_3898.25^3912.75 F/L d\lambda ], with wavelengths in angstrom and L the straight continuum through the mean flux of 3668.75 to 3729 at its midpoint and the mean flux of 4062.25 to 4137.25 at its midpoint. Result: 0.26 mag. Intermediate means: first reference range 27.1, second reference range 44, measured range 28.3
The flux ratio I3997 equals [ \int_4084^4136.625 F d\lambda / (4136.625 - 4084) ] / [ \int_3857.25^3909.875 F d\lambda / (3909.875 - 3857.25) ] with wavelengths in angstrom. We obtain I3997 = 2.0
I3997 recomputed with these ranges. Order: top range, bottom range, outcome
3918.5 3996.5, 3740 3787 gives 0.96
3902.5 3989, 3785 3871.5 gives 1.19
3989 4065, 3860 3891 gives 1.95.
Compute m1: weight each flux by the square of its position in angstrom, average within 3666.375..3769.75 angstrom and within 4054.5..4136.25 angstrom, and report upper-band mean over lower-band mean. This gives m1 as 2.17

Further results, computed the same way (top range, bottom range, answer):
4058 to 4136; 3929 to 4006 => 1.70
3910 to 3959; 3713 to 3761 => 1.24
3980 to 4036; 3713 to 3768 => 2.24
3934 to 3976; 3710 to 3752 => 1.11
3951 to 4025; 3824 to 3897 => 1.85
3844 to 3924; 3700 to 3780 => 1.11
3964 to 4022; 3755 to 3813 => 1.46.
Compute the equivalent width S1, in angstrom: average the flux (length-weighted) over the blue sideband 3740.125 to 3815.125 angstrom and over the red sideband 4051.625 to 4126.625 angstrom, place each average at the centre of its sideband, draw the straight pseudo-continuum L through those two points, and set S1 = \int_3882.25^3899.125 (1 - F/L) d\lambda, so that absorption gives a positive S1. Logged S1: 3.67 angstrom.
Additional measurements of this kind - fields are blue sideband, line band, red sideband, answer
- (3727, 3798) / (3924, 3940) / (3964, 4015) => 9.1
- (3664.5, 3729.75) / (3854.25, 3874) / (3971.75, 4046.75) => 8.2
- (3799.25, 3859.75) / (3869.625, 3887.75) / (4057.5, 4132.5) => 2.6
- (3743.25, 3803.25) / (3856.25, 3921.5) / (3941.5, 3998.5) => 6.4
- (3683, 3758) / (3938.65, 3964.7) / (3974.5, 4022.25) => 8.4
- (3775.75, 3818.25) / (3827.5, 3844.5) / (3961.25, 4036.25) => 8.6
